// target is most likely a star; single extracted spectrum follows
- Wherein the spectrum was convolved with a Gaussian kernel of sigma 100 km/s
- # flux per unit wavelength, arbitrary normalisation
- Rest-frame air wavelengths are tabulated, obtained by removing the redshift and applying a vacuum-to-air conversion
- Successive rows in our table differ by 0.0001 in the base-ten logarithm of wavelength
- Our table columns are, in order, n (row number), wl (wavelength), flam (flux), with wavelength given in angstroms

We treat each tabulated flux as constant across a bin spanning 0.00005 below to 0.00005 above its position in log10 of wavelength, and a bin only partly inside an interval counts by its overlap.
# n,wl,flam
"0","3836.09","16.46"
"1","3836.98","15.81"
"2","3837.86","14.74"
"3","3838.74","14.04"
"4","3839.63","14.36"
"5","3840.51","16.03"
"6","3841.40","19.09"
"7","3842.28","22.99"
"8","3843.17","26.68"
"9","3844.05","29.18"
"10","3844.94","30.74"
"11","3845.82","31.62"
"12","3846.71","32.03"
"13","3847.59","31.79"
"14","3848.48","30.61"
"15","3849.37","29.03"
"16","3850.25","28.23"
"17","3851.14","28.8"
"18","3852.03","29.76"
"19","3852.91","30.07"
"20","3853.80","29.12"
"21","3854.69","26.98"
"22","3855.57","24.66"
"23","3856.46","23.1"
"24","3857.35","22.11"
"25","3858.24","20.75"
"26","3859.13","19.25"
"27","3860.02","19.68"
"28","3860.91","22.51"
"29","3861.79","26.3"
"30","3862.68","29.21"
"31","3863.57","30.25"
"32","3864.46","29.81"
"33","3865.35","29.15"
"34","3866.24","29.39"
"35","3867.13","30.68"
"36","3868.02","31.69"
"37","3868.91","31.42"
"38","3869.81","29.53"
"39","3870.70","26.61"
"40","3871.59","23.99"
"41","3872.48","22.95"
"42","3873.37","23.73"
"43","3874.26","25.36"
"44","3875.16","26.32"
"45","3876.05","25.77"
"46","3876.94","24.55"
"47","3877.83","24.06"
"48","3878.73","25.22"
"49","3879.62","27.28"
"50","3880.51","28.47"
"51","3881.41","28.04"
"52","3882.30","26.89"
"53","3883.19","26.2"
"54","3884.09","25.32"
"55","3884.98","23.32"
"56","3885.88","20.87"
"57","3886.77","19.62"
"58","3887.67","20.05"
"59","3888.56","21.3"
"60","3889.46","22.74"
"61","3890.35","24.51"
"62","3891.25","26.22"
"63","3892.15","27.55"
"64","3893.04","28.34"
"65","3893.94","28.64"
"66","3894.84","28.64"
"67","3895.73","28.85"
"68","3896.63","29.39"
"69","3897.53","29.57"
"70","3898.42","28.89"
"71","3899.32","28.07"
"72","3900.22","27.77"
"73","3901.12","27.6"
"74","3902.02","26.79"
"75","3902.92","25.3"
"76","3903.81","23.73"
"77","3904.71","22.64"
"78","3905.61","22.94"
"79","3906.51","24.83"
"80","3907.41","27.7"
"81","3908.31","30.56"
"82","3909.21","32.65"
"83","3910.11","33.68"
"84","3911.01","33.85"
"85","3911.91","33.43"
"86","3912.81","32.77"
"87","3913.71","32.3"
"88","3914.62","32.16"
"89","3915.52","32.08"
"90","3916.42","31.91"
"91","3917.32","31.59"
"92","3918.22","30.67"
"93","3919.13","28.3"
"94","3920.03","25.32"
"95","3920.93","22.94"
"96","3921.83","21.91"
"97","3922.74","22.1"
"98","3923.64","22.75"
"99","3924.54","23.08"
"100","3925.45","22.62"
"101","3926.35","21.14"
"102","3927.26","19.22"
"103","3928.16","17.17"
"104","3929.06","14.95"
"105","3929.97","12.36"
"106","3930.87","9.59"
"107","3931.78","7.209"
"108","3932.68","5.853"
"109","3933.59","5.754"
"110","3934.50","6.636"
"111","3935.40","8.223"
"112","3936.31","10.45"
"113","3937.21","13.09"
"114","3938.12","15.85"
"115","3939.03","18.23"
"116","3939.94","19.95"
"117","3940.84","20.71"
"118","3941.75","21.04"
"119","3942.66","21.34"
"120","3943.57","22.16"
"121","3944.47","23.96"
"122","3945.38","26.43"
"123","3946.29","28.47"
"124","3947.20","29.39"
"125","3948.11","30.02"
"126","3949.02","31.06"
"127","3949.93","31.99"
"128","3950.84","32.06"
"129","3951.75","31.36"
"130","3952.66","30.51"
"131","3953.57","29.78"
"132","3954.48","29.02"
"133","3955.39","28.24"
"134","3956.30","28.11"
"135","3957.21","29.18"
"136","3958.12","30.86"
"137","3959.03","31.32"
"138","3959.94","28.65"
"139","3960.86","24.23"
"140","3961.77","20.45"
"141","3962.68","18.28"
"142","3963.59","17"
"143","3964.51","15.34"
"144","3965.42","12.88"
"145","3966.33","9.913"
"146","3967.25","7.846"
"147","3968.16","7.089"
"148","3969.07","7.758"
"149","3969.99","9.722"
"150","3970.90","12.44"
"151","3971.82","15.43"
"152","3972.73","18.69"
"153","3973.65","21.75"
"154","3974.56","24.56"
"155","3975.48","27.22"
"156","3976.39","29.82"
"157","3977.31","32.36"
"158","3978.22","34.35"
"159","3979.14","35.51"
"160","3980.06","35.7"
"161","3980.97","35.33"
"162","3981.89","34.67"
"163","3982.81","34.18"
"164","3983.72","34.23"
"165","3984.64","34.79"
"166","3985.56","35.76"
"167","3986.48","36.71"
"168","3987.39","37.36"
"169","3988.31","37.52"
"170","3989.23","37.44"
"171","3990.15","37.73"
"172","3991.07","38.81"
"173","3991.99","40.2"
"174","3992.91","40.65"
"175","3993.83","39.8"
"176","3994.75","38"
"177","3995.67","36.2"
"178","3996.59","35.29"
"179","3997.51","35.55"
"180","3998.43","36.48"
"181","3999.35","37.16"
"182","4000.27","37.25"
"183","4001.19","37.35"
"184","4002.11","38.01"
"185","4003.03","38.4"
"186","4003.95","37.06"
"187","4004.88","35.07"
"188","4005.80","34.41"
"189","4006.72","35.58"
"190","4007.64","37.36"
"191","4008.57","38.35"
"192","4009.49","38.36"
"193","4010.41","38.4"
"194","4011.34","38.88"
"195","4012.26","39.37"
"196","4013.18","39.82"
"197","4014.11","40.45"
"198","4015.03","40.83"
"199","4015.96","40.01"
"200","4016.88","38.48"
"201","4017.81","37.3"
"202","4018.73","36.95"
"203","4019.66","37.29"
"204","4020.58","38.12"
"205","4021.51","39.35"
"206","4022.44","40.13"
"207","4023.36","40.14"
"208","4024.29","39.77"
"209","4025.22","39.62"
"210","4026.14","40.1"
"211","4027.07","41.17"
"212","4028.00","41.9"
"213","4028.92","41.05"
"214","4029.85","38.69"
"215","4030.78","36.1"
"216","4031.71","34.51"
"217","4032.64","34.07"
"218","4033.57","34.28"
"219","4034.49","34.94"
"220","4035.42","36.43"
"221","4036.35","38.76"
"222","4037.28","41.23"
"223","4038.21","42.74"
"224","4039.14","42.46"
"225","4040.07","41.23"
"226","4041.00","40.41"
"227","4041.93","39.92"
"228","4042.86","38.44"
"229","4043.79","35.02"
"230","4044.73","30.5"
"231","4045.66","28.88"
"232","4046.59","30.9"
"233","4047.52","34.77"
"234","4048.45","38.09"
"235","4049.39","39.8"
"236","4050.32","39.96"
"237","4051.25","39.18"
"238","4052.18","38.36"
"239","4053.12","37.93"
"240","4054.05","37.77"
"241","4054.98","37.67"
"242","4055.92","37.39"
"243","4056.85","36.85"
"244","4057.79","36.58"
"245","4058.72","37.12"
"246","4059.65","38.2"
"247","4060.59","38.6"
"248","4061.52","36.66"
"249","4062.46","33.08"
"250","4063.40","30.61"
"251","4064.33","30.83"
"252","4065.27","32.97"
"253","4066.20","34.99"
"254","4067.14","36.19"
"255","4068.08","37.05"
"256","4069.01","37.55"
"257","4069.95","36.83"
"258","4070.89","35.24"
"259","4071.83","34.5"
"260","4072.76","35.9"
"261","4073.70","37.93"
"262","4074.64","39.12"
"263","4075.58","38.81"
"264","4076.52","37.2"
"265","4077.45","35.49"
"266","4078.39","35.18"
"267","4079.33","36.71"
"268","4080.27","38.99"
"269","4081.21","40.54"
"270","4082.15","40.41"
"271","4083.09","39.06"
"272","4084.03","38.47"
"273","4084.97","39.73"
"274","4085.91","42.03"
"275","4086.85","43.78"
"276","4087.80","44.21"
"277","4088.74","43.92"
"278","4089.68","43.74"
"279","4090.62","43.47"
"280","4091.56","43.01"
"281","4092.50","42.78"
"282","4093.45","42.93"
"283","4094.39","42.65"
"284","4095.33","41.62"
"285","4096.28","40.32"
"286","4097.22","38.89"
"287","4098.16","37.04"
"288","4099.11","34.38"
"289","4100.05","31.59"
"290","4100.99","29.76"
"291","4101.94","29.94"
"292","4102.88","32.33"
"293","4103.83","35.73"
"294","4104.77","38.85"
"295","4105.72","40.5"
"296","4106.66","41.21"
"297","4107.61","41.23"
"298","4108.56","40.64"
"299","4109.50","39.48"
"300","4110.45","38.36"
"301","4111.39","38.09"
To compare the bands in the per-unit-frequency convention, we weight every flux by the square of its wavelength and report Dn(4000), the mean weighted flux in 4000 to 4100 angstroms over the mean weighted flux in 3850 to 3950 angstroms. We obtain 1.67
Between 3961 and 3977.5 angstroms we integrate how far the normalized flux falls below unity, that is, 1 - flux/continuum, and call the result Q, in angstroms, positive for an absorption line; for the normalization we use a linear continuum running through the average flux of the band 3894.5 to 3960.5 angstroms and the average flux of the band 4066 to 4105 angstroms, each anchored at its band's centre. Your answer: 6.6 angstroms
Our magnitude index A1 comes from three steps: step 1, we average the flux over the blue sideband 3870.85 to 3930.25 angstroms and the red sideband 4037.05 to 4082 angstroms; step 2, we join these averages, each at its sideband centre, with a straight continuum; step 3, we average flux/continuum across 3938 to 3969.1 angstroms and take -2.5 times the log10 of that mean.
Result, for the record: 0.251 mag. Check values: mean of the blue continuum 26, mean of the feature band 23.4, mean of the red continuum 36.9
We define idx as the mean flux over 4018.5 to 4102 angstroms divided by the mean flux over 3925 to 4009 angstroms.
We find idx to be 1.44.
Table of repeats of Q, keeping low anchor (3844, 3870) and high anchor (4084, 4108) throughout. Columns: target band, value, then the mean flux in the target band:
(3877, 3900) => 2.7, 25.9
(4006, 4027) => -1.9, 38.8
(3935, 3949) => 4.8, 21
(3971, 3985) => 1.8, 29.4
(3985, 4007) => -1.7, 37.2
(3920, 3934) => 6.4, 16.9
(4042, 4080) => 1.5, 36.2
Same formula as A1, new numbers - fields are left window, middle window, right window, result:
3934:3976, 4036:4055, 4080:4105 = -0.15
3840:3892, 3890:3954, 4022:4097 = 0.20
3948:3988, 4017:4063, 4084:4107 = -0.13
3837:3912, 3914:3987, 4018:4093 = 0.32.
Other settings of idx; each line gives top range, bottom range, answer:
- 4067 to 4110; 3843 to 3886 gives 1.43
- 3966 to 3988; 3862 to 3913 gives 0.95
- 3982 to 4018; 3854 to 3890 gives 1.48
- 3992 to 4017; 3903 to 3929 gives 1.41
